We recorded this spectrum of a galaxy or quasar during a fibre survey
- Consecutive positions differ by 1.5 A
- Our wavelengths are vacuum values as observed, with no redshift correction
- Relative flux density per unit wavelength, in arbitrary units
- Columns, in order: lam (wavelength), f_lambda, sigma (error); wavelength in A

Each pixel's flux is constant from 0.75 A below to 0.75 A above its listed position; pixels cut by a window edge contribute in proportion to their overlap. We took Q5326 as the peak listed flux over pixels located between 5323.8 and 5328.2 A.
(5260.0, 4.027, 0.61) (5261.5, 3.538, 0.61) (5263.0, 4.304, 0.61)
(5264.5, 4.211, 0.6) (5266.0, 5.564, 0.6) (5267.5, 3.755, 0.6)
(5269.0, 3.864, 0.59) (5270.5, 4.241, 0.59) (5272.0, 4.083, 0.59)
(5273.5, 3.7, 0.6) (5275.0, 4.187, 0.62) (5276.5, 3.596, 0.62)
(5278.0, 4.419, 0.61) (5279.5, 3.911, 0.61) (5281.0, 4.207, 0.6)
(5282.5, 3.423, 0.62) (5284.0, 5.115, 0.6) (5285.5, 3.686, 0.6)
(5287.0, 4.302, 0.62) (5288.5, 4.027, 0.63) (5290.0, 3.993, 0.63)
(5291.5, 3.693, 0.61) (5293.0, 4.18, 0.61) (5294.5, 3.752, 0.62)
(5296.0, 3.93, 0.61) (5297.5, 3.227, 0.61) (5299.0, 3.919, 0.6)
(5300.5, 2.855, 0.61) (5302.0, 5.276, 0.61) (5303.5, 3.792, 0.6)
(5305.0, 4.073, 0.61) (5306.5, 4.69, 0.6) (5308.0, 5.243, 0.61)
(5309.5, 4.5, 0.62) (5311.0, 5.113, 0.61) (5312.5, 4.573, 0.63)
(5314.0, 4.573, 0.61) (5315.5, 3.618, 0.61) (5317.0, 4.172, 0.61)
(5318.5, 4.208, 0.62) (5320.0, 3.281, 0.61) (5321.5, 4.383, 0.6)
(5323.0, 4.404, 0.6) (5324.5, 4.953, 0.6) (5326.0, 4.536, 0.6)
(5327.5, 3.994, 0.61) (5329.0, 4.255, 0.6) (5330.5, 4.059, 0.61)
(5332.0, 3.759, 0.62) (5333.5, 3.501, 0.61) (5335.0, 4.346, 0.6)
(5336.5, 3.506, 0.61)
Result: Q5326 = 4.953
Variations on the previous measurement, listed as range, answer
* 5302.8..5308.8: 5.243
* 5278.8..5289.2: 5.115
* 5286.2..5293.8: 4.302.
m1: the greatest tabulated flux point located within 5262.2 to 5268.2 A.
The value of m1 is 5.564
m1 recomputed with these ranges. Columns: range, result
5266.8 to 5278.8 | 4.419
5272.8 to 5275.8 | 4.187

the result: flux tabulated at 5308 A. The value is 5.243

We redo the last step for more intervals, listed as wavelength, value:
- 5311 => 5.113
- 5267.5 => 3.755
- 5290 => 3.993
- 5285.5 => 3.686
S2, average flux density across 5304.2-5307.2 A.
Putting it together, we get 4.37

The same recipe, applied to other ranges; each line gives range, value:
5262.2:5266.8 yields 4.67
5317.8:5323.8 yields 4.08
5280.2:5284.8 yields 4.24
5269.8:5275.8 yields 4.05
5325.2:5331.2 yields 4.22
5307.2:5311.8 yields 4.95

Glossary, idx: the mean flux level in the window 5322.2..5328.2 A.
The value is 4.47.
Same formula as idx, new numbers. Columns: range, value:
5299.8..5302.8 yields 4.08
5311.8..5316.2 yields 4.26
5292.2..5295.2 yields 3.97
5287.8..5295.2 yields 3.93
